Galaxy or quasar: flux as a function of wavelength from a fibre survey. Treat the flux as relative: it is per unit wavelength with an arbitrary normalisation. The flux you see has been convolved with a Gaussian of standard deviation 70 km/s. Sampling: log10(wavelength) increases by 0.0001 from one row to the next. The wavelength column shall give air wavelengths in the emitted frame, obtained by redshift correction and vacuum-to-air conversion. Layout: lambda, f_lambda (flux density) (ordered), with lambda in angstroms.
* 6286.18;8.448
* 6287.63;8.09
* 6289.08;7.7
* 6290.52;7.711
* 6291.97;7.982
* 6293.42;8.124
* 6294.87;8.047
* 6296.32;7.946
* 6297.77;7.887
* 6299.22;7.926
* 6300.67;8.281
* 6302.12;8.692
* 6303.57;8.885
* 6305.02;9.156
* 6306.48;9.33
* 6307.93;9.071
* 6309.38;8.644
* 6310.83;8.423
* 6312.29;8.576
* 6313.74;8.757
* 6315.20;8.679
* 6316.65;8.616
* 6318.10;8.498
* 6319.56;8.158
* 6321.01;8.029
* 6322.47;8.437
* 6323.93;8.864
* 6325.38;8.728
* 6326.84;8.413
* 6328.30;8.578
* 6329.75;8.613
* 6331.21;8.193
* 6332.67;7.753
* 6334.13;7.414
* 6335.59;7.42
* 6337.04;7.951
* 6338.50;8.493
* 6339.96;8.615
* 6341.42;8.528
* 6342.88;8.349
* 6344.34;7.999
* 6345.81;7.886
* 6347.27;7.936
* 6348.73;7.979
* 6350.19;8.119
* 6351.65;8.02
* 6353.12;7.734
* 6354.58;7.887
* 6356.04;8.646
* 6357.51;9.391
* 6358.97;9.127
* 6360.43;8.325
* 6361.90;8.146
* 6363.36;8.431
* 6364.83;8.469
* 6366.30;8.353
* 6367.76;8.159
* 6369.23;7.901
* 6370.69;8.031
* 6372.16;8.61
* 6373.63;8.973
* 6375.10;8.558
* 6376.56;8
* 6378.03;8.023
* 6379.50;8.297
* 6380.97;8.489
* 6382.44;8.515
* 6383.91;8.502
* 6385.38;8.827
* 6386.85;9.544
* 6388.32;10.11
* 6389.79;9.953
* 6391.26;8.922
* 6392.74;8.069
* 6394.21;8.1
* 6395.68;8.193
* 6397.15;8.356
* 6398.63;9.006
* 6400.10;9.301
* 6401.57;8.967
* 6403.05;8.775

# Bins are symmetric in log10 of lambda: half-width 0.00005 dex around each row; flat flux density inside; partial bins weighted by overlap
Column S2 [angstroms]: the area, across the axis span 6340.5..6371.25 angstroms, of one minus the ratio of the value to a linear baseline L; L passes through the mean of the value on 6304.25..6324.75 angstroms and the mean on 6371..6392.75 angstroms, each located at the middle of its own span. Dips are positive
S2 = 1.6 angstroms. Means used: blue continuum 8.66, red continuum 8.77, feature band 8.26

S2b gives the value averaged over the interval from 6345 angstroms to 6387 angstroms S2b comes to 8.36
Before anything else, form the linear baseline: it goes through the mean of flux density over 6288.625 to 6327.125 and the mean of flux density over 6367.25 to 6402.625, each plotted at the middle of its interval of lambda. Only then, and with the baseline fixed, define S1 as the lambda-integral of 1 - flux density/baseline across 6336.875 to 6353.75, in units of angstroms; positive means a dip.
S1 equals 0.8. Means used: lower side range 8.43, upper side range 8.65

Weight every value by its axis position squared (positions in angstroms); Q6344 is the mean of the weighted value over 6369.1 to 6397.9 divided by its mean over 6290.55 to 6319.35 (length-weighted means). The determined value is 1.04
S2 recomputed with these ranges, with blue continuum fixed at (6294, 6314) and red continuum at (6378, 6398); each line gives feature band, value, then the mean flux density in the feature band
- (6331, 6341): 0.73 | 7.99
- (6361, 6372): 0.56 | 8.23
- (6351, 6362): 0.29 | 8.42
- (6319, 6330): 0.14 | 8.48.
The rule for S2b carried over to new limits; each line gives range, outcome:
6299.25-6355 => 8.36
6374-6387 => 8.5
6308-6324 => 8.52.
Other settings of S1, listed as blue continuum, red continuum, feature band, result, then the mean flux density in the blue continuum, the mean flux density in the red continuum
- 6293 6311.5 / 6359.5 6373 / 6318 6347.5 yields 0.59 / 8.5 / 8.29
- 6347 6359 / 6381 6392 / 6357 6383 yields 0.87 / 8.28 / 9.15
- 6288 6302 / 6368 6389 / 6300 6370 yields -0.98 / 7.99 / 8.58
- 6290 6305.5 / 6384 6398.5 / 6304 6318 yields -0.79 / 8.23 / 8.88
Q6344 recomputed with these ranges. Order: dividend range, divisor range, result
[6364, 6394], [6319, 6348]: 1.06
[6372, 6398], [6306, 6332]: 1.03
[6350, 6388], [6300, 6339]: 1.01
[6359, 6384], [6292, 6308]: 1.01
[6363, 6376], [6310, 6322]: 1.01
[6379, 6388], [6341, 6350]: 1.10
